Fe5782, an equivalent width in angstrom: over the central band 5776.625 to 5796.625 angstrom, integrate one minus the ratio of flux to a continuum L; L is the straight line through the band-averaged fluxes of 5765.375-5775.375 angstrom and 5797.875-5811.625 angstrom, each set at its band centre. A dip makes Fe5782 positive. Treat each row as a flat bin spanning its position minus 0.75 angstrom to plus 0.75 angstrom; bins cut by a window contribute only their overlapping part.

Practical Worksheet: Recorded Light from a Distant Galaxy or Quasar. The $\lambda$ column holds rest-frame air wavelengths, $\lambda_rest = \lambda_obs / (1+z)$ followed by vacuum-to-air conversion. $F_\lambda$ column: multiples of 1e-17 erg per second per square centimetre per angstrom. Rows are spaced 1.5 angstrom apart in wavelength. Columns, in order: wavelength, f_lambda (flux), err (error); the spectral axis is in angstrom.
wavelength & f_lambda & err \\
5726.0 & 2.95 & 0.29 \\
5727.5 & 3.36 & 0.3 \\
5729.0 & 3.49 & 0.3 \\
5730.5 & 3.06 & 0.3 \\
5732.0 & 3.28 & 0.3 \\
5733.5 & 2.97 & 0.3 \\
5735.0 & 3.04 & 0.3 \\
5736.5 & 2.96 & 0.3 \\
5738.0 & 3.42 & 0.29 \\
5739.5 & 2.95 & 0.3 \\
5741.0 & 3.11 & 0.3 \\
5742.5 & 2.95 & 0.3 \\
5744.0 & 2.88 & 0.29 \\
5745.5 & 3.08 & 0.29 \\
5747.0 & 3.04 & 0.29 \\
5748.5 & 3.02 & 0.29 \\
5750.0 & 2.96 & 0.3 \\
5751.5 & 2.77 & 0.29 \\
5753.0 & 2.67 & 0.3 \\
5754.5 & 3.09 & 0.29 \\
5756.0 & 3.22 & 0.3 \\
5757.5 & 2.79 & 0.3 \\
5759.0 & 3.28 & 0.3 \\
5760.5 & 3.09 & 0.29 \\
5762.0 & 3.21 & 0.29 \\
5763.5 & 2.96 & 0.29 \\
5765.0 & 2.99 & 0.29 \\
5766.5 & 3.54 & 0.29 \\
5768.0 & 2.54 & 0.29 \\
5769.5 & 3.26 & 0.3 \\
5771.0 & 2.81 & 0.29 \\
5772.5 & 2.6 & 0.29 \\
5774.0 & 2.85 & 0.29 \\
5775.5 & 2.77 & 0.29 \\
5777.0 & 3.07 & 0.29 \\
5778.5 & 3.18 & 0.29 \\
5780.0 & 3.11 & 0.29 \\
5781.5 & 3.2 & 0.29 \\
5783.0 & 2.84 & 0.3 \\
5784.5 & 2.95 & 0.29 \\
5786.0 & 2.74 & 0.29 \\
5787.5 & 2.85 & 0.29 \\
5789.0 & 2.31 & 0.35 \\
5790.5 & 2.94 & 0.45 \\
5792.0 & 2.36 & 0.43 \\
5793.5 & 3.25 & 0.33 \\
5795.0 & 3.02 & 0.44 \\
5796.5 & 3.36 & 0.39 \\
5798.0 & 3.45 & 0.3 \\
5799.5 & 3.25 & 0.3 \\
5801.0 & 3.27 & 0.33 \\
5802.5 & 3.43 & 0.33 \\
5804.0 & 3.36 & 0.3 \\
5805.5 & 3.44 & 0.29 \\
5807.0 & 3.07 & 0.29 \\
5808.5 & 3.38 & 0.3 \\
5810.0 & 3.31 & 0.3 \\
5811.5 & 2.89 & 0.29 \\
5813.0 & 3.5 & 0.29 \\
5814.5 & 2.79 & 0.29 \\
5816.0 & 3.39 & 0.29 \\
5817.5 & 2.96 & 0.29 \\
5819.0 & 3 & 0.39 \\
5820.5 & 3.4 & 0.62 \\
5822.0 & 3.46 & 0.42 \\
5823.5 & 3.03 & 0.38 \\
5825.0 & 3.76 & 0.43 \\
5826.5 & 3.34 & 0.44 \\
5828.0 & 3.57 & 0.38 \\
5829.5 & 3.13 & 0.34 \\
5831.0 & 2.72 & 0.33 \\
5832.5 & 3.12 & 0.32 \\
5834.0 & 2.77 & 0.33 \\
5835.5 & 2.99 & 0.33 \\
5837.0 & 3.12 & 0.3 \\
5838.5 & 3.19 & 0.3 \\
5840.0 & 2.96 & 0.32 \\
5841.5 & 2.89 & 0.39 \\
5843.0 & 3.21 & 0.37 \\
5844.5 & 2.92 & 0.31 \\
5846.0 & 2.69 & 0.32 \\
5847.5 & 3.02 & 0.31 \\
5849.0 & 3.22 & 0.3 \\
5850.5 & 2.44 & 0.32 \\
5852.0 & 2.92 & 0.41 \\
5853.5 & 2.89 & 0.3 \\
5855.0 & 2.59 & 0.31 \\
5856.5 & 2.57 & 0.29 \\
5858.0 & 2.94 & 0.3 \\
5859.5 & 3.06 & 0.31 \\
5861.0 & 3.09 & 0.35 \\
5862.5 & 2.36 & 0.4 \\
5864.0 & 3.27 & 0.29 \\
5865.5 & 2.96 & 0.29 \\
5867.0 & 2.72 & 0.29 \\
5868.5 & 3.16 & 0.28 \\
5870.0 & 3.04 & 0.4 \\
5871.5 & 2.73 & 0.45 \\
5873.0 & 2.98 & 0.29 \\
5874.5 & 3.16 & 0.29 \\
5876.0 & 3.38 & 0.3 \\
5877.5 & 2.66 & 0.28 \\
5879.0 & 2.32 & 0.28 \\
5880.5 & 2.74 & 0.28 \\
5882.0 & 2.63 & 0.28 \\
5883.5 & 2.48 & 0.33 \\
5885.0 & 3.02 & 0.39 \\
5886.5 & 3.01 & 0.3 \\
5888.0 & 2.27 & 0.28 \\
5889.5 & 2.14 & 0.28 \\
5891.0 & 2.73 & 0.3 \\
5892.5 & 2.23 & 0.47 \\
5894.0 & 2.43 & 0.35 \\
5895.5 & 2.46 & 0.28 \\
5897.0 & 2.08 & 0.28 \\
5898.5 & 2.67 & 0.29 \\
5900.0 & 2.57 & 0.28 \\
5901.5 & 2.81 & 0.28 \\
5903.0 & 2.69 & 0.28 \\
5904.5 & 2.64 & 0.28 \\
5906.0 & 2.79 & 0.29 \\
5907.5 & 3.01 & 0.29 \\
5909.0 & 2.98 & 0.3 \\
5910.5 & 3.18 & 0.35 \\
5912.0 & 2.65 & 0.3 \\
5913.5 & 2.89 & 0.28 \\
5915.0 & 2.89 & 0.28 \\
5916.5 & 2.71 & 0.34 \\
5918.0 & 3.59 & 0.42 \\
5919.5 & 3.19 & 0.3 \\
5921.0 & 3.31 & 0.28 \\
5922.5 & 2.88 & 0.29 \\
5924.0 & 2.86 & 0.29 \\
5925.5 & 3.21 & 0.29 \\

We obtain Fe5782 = 1.1 angstrom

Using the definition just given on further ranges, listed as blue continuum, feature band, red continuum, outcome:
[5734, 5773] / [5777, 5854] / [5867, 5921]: -4.7 angstrom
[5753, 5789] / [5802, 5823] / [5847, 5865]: -2.3 angstrom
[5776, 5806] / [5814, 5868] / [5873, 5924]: -1.6 angstrom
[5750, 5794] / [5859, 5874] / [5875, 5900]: -1.6 angstrom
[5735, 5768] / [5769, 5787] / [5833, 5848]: 0.4 angstrom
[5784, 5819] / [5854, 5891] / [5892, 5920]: 0.9 angstrom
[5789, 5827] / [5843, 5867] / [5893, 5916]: 0.7 angstrom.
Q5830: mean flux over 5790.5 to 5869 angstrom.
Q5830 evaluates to 3.07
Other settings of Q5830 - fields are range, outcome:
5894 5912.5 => 2.7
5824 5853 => 3.05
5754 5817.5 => 3.06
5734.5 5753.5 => 2.99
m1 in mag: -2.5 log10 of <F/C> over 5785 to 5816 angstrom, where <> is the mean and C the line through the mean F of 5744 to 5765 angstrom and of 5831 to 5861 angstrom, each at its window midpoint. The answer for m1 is -0.05 mag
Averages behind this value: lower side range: 3.01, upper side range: 2.92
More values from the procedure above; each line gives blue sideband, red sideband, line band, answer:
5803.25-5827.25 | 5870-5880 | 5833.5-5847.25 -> 0.04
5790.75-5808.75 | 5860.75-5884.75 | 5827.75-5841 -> 0.00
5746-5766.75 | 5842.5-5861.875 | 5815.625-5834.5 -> -0.10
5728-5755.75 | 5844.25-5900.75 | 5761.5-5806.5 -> -0.03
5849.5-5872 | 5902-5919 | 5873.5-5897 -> 0.10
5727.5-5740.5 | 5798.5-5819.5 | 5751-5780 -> 0.07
